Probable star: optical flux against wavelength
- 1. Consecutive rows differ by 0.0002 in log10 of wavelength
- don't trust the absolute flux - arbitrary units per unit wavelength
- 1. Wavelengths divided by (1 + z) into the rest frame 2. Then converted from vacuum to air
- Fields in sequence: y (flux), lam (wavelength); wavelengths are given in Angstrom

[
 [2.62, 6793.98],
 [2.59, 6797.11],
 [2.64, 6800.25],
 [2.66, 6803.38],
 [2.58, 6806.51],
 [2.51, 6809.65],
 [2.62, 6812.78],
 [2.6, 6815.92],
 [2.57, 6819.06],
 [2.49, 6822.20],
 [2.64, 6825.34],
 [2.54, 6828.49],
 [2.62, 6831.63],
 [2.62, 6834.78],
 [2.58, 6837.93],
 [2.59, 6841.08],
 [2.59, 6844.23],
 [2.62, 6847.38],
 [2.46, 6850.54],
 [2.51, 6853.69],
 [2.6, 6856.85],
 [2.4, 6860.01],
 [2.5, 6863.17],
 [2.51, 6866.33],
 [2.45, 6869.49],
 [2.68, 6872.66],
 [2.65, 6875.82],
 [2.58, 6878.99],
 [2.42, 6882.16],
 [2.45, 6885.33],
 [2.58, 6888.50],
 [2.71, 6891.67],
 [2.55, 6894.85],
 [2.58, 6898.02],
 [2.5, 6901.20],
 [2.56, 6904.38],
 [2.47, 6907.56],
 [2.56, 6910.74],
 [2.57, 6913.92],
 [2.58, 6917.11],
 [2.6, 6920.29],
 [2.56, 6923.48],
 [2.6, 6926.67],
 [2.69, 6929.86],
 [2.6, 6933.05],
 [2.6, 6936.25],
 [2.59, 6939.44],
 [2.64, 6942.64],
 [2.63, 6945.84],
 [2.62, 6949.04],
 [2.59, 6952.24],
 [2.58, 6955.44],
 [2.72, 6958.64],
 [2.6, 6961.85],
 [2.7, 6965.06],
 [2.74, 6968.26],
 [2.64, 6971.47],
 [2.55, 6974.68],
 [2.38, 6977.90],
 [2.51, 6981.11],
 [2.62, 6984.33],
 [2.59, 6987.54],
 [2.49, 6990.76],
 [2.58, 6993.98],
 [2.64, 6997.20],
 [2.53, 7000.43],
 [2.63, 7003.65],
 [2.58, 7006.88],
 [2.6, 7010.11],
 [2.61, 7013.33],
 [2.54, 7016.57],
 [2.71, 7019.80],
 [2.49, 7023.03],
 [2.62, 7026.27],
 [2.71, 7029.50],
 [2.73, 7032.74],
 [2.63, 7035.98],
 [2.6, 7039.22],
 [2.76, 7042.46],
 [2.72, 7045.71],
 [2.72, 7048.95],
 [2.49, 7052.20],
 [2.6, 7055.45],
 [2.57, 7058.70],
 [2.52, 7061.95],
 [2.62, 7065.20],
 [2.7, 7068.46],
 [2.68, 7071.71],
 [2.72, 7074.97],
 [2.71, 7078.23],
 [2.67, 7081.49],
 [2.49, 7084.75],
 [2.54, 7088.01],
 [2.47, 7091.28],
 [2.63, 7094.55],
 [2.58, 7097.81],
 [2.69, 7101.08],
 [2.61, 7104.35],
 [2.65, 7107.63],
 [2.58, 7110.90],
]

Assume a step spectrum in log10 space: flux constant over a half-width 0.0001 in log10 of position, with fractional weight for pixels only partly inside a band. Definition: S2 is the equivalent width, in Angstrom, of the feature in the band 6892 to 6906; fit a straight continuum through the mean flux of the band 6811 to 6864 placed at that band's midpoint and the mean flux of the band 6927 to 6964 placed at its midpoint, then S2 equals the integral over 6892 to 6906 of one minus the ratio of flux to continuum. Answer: 0.2 Angstrom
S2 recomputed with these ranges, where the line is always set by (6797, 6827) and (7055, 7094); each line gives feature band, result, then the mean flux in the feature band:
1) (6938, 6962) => -0.22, 2.62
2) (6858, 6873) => 0.56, 2.5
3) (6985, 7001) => 0.19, 2.57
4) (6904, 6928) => 0.32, 2.56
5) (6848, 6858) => 0.24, 2.53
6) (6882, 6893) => 0.18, 2.55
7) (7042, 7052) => -0.34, 2.69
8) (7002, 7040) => -0.25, 2.62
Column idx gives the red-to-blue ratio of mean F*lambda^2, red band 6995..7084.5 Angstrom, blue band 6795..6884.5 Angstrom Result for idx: 1.1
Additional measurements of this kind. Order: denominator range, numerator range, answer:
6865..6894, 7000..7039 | 1.06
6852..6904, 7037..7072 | 1.09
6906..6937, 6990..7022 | 1.03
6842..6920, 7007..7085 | 1.09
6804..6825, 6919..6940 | 1.05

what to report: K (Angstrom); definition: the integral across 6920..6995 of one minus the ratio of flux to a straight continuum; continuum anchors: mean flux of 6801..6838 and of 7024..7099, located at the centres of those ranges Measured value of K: 0.3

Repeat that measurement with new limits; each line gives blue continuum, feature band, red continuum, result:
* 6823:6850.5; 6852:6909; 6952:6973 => 1.6 Angstrom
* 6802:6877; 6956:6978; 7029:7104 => -0.3 Angstrom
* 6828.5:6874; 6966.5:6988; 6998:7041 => 0.2 Angstrom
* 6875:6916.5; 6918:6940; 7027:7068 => -0.3 Angstrom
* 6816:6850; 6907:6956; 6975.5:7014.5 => -0.5 Angstrom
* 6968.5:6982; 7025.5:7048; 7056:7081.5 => -0.6 Angstrom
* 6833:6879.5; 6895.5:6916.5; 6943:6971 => 0.5 Angstrom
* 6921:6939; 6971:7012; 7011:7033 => 0.9 Angstrom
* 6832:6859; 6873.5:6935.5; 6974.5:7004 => -0.2 Angstrom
